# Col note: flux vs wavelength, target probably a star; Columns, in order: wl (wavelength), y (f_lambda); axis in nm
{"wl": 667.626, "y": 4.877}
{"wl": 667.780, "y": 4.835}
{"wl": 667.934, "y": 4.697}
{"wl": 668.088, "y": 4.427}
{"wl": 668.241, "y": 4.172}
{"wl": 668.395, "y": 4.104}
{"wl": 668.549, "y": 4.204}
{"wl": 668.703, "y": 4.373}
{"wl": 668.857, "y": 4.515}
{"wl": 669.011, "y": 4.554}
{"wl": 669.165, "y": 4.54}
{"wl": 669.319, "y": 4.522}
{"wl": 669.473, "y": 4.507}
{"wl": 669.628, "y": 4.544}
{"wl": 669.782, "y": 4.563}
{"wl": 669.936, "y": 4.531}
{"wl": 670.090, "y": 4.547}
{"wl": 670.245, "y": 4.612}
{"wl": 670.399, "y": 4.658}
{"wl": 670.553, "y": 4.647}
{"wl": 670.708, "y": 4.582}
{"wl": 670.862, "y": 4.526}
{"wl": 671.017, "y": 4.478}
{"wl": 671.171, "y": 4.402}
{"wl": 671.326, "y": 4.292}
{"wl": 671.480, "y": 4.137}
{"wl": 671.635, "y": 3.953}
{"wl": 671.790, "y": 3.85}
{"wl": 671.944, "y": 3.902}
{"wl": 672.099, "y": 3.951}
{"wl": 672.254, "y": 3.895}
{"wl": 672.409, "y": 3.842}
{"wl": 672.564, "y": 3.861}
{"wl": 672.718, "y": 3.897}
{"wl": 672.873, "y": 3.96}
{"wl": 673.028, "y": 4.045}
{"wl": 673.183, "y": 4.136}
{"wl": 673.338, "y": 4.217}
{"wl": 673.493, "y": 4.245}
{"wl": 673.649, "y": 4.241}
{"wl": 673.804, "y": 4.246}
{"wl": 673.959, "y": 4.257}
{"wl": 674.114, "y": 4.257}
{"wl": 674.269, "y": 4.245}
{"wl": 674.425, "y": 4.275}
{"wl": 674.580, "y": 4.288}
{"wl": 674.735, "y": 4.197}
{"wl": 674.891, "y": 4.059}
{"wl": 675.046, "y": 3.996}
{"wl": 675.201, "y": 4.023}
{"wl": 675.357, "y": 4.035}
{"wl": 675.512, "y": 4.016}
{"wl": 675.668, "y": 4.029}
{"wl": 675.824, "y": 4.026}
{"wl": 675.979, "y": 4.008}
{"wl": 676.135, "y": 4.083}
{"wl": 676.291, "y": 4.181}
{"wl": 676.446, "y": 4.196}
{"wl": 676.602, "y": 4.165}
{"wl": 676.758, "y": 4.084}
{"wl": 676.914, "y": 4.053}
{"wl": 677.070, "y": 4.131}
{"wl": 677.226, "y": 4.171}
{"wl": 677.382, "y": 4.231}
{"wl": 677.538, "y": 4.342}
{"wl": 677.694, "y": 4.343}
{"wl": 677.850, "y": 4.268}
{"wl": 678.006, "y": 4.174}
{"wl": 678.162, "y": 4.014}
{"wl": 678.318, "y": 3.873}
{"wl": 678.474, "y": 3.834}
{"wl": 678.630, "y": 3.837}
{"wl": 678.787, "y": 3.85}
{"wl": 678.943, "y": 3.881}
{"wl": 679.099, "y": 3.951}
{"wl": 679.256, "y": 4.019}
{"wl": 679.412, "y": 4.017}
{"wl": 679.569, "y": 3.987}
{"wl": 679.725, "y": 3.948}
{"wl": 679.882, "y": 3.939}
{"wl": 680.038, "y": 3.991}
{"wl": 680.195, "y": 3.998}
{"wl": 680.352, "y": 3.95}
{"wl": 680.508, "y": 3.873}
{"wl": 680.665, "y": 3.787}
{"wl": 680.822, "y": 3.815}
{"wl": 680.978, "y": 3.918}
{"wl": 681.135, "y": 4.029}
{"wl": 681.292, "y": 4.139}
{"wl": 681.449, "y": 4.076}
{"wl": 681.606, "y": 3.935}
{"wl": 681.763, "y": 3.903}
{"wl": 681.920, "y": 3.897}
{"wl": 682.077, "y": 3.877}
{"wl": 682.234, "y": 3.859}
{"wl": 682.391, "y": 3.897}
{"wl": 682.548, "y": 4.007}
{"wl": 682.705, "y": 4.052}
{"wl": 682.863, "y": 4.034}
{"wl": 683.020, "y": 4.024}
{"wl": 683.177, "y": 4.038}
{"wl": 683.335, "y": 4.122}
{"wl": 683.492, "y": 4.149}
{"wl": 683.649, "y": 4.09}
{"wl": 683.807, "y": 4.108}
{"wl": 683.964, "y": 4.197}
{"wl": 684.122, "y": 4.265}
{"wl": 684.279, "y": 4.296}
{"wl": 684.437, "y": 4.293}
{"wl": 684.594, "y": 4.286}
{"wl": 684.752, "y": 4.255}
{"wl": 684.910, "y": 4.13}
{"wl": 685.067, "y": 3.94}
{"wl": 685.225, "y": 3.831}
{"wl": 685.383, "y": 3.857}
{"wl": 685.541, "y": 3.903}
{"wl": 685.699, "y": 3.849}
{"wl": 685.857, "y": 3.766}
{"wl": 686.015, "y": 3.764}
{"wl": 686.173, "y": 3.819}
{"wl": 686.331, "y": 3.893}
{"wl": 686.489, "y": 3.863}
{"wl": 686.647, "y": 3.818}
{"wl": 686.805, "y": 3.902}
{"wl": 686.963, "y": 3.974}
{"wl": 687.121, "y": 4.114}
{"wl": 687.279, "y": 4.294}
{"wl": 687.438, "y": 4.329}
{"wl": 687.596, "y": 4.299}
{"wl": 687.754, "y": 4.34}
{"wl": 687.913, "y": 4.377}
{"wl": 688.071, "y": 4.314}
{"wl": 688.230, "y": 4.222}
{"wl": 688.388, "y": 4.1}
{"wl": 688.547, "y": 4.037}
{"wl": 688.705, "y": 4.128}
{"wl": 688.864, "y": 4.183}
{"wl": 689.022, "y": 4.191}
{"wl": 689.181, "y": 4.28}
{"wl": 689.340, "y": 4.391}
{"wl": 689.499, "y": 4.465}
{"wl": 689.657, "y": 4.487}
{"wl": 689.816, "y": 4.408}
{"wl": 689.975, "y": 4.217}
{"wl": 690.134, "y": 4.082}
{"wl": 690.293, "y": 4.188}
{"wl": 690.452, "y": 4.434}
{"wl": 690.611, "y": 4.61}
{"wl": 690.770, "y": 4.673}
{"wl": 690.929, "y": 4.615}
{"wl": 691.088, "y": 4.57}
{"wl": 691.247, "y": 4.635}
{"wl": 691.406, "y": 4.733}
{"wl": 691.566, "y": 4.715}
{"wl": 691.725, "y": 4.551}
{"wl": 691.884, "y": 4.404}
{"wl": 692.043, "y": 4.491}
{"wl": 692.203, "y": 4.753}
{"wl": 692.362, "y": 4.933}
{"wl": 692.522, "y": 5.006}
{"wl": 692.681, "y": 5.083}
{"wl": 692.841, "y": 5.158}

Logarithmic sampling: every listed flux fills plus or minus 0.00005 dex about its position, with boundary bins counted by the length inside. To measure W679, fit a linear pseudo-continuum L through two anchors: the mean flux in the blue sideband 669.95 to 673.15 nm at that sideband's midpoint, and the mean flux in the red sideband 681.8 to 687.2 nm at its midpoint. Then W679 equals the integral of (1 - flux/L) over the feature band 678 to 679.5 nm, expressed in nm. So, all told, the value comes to 0.06 nm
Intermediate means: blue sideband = 4.21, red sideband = 4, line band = 3.93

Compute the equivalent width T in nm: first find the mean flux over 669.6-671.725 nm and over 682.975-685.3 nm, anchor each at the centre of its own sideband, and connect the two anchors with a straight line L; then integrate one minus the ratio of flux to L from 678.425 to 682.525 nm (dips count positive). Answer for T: 0.28 nm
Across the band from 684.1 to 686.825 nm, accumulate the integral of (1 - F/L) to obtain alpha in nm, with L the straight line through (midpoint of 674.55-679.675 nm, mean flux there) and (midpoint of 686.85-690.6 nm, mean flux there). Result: 0.14 nm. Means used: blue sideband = 4.07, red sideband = 4.26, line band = 3.98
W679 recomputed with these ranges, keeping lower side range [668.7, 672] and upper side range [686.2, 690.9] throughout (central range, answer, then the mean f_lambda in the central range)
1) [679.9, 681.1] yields 0.11 nm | 3.91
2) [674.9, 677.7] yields 0.16 nm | 4.11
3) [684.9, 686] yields 0.10 nm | 3.87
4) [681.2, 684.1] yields 0.18 nm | 4.03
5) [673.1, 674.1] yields 0.04 nm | 4.22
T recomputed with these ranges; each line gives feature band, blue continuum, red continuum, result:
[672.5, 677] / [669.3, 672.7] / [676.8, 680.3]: 0.057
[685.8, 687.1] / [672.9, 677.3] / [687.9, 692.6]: 0.149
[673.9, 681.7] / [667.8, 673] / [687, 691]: 0.463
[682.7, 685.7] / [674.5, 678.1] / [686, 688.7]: 0.010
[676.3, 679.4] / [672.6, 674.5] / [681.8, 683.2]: -0.008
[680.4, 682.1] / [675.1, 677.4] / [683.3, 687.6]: 0.055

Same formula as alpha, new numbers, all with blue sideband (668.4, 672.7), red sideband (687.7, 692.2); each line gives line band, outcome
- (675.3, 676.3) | 0.07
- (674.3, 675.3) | 0.05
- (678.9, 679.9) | 0.09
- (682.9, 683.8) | 0.06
